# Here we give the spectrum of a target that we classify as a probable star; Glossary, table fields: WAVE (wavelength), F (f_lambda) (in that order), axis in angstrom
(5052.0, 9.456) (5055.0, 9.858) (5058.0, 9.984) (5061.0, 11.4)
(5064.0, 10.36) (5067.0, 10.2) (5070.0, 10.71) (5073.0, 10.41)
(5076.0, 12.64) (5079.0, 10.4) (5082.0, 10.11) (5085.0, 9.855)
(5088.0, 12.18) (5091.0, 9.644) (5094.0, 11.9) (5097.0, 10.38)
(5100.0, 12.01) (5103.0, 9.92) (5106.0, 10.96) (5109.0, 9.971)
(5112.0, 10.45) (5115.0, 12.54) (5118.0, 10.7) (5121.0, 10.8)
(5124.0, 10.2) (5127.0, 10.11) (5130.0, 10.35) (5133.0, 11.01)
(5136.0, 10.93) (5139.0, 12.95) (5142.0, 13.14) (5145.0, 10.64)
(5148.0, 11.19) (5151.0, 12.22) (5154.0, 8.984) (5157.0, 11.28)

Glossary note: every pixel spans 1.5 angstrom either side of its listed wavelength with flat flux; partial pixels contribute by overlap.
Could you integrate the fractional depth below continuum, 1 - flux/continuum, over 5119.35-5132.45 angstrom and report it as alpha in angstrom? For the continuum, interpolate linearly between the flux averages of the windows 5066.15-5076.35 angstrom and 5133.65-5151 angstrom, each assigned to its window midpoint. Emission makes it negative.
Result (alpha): 1.3 angstrom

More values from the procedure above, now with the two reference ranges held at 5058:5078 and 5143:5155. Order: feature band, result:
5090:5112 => 0.41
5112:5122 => -0.31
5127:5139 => -0.04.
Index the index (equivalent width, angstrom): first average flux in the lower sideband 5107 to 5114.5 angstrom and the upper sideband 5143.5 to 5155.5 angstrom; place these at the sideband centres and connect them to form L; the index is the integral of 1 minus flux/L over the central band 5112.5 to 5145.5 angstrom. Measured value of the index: -1.7 angstrom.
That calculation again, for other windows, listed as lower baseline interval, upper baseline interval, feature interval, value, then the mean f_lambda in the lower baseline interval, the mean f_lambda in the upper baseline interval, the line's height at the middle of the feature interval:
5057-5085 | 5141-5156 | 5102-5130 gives 0.8 angstrom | 10.7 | 11.2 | 11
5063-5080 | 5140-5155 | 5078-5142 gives 1.2 angstrom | 10.8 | 11.4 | 11.1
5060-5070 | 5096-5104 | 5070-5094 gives -0.2 angstrom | 10.6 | 10.8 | 10.7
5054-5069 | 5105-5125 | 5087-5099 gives -0.4 angstrom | 10.4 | 10.8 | 10.6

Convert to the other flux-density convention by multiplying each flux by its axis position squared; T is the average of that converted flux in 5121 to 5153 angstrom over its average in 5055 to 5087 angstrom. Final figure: 1.09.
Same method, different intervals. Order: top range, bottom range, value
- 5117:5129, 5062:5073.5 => 1.02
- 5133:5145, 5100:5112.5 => 1.15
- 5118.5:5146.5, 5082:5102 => 1.04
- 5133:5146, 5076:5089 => 1.12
